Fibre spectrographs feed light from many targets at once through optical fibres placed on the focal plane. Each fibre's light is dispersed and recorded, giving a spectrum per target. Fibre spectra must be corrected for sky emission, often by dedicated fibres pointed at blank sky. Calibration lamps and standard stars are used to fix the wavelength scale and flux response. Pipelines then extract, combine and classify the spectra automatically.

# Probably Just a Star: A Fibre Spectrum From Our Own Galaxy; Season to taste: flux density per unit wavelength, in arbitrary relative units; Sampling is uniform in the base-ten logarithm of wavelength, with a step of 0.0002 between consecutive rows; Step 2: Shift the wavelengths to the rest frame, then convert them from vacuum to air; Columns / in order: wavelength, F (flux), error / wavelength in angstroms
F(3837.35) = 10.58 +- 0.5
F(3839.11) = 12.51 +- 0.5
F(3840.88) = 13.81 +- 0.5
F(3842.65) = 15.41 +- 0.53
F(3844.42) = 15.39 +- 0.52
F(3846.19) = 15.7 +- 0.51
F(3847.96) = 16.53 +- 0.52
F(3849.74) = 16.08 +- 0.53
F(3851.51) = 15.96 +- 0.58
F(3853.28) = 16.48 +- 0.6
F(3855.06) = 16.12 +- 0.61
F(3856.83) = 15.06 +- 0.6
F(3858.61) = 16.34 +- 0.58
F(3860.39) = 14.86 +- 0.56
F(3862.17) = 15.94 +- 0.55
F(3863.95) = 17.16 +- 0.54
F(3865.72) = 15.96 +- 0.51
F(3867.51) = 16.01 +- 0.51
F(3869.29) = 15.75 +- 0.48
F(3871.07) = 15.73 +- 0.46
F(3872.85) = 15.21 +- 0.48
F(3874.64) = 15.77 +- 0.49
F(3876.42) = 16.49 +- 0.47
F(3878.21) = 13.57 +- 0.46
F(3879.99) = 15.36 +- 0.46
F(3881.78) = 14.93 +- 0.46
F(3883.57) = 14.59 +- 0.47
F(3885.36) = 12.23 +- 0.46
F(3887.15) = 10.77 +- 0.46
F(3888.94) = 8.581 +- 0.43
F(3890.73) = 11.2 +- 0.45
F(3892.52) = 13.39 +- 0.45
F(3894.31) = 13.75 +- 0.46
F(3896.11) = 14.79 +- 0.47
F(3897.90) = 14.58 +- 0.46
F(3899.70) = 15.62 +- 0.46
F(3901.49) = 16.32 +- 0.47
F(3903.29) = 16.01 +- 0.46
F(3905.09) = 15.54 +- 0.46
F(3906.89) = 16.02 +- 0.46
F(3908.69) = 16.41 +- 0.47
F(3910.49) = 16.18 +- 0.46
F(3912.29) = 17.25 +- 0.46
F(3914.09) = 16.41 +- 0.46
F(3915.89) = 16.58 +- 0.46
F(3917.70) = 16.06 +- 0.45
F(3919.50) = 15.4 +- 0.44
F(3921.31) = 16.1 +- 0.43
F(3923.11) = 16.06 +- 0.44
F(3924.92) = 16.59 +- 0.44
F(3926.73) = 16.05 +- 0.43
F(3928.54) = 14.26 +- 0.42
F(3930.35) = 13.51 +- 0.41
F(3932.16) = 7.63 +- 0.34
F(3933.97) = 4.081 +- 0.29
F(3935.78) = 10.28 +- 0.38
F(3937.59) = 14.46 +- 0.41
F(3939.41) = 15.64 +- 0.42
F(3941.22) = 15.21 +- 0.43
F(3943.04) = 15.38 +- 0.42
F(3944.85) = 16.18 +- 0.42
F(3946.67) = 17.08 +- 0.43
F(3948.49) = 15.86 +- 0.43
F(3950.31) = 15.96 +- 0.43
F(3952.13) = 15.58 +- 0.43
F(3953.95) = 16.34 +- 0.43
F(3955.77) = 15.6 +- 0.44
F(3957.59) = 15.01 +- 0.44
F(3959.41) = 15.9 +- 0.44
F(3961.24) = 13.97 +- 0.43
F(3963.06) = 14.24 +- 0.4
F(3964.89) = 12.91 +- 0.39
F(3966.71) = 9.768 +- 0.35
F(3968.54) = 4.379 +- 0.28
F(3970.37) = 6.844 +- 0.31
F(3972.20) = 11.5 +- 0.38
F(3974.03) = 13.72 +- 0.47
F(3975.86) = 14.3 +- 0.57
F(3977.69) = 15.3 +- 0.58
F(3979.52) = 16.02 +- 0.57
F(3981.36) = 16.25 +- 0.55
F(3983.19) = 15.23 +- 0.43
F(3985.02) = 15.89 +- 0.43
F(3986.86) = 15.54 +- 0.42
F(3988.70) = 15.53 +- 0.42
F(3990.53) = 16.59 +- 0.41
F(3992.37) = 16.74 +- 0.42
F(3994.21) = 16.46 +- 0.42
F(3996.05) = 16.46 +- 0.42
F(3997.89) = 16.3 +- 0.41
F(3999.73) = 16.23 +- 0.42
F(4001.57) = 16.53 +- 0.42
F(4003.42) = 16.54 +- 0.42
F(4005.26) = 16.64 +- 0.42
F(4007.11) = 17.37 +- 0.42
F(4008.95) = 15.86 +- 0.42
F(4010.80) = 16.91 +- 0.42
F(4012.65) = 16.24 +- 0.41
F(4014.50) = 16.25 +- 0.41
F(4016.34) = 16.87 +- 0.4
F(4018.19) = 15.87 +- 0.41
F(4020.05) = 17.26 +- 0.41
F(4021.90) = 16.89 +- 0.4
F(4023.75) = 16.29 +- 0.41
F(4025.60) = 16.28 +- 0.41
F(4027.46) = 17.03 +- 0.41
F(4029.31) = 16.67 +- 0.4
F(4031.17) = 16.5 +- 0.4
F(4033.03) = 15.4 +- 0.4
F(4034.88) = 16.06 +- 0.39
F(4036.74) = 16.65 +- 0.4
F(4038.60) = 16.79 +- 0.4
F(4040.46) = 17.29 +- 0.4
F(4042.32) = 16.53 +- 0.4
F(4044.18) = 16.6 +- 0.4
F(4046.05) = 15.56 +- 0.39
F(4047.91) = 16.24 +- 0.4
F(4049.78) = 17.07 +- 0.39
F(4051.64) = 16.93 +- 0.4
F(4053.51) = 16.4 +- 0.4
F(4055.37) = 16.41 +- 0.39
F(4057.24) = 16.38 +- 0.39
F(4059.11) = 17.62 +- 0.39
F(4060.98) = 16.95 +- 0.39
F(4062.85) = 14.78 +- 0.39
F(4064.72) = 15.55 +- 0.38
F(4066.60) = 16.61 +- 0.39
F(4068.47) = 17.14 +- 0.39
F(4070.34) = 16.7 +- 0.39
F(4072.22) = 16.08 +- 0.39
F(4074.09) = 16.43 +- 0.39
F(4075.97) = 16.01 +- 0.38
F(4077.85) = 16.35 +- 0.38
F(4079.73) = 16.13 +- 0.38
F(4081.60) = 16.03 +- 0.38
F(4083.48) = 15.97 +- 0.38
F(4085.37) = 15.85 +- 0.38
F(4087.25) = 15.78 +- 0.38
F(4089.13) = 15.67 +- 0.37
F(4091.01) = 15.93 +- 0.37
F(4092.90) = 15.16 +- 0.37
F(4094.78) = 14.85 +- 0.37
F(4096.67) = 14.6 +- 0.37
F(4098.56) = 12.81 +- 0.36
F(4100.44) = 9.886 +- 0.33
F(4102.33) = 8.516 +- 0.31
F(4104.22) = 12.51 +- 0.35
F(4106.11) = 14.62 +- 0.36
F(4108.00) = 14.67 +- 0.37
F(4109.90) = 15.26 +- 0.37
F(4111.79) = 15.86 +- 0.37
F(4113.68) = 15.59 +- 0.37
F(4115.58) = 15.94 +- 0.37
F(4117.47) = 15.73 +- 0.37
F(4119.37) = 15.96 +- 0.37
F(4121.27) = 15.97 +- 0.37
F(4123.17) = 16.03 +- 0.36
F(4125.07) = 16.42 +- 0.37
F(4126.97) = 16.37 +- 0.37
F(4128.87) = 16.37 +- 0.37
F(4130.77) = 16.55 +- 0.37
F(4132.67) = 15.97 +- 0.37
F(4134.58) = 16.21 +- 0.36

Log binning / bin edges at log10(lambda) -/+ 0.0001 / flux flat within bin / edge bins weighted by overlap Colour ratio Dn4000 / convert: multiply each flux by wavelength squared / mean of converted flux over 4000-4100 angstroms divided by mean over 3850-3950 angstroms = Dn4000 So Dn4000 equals 1.18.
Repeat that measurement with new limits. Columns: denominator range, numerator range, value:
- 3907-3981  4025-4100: 1.21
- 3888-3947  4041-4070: 1.22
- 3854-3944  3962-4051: 1.12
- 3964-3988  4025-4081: 1.32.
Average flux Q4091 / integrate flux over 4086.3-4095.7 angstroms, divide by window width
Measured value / 15.5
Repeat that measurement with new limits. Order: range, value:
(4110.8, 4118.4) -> 15.8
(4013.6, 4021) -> 16.6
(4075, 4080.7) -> 16.2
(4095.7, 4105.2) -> 11.7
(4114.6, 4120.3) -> 15.9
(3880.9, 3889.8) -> 12.2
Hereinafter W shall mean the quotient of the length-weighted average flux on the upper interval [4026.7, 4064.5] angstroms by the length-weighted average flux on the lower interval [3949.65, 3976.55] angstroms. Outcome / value 1.26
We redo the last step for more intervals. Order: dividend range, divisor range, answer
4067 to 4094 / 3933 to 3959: 1.11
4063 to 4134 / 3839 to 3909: 1.03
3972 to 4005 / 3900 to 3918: 0.97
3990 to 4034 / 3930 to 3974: 1.26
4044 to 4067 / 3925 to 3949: 1.21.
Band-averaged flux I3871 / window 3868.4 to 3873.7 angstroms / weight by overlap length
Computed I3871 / 15.6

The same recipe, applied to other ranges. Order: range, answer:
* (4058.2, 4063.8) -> 16.4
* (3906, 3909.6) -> 16.2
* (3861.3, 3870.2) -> 16.2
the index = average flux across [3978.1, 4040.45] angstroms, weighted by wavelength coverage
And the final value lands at 16.4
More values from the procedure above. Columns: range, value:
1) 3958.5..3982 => 12.7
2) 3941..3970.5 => 14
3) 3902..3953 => 14.9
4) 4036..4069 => 16.5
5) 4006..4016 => 16.6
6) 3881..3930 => 14.9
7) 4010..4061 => 16.6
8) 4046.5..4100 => 16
